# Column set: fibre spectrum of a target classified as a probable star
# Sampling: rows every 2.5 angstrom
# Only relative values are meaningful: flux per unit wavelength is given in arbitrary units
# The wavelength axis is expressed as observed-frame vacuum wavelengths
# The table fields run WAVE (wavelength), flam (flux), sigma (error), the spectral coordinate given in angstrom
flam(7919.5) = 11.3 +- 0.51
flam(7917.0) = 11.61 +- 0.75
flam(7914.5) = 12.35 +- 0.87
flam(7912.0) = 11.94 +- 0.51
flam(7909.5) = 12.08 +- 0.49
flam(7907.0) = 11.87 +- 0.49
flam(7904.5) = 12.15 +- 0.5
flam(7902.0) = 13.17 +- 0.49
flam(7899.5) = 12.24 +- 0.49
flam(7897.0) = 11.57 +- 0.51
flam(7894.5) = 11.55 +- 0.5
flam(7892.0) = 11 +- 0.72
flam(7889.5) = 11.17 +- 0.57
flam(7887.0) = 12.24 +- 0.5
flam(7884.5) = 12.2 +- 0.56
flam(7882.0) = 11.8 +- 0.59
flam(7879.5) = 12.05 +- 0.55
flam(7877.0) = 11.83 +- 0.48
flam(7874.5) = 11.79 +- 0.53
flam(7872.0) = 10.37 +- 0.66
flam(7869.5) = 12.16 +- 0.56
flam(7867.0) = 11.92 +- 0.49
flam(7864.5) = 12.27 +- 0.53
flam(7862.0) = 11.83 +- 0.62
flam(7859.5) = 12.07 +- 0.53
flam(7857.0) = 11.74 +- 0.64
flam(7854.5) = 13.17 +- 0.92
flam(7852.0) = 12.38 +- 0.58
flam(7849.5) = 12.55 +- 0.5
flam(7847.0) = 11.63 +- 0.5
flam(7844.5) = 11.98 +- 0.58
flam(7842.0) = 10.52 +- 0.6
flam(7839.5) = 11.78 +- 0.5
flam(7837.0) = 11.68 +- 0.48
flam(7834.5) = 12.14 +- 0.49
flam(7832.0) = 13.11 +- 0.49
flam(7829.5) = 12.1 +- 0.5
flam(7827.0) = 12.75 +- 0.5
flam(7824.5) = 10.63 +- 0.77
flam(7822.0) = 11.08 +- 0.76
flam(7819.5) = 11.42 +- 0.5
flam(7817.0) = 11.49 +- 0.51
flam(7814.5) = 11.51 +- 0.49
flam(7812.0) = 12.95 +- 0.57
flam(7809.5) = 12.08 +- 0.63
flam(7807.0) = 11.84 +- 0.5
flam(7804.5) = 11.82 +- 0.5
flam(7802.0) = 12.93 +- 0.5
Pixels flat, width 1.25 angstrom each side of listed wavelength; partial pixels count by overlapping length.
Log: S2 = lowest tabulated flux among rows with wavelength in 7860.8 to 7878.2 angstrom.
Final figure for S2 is 10.37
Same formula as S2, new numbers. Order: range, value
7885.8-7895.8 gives 11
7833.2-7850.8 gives 10.52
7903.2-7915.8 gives 11.87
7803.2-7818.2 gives 11.49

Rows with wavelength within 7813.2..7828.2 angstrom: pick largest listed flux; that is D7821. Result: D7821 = 12.75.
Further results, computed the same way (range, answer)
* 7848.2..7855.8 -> 13.17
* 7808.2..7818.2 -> 12.95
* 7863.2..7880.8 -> 12.27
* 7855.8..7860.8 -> 12.07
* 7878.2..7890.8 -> 12.24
